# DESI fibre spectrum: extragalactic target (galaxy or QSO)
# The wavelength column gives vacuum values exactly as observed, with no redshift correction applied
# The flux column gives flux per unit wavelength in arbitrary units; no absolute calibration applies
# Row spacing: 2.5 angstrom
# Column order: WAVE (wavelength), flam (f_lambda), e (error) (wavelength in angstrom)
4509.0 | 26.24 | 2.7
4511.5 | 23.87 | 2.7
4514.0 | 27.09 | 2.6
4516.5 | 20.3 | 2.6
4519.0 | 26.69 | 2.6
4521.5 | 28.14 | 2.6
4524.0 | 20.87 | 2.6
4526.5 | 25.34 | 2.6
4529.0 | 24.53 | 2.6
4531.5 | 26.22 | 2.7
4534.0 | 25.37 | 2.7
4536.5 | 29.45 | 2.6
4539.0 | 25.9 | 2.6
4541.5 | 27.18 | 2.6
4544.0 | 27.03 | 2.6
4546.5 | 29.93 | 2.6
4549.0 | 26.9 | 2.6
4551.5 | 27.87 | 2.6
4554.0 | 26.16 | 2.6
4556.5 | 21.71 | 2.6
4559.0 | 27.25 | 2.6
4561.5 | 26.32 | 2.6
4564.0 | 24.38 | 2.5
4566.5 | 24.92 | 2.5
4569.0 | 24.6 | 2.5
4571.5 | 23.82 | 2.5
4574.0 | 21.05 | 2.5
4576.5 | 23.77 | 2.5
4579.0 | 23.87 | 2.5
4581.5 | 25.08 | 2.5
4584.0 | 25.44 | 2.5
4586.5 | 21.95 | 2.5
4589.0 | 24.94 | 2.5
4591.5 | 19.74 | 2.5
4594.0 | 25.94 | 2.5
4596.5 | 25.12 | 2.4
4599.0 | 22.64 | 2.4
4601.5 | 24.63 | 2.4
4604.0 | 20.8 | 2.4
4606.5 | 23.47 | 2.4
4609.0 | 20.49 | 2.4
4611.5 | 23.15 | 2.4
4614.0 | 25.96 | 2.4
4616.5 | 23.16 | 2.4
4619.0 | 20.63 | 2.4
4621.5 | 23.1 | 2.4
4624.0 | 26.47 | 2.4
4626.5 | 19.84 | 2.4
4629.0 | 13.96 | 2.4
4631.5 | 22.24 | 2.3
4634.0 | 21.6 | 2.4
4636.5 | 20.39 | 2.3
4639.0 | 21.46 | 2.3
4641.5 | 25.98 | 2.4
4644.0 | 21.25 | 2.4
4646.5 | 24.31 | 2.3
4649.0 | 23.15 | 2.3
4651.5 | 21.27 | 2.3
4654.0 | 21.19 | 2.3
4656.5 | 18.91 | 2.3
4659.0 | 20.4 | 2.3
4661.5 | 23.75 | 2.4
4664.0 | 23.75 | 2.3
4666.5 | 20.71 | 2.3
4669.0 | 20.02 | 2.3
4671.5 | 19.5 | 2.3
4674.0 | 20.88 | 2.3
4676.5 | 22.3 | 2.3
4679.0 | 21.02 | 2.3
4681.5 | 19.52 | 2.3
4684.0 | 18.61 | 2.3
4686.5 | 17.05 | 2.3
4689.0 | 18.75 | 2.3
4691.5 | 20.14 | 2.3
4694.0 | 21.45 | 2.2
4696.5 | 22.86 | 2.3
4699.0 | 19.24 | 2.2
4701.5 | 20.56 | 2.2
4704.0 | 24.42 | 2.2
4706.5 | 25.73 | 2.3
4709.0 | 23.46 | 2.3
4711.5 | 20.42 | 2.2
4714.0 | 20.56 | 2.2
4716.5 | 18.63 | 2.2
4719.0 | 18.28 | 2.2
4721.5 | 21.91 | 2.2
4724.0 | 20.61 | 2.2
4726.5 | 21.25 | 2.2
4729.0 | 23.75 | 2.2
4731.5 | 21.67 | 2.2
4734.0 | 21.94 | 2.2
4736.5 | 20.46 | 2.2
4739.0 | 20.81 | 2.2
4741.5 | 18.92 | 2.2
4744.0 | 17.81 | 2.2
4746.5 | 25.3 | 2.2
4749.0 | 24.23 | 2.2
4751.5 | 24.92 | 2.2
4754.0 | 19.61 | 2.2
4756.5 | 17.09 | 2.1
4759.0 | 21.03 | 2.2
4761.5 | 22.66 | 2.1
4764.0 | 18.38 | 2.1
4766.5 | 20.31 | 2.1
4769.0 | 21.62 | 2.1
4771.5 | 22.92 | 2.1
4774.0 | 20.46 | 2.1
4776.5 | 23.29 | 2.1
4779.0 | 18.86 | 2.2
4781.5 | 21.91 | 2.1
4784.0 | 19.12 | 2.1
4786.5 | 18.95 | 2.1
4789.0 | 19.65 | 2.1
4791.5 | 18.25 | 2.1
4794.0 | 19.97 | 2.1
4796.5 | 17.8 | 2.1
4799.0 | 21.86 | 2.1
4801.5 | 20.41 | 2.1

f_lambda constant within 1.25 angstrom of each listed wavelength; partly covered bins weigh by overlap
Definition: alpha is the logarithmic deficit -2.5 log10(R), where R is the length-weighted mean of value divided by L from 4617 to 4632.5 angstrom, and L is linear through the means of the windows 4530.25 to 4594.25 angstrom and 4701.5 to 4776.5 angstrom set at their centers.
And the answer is 0.13 mag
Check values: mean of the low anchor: 25.3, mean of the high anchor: 21.4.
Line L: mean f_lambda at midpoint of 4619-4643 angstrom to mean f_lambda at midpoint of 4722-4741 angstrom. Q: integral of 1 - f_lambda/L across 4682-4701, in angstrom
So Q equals 1.54 angstrom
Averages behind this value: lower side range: 21.6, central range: 19.8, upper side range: 21.4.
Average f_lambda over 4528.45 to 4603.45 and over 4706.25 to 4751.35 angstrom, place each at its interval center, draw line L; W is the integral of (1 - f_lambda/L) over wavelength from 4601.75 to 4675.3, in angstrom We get 5.11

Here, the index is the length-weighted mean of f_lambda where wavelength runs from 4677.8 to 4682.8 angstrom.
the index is 20.2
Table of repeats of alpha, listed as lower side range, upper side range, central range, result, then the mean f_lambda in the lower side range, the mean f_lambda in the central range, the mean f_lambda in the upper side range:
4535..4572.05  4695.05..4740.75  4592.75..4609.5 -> 0.07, 26.3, 23.4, 21.4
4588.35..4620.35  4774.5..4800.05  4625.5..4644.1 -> 0.09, 23.1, 20.8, 20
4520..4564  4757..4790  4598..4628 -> 0.08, 26.2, 22.8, 20.6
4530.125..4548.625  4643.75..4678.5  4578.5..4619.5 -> 0.05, 27.3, 23.4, 21.5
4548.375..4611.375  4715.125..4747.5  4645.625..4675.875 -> 0.04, 24.1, 21.5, 20.8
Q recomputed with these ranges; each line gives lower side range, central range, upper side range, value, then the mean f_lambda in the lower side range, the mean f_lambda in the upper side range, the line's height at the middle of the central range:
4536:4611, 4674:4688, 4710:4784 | 1.6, 24.7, 21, 22.4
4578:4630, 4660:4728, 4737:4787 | 2.6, 22.9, 20.9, 21.8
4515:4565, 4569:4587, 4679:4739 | 0.8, 25.9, 20.9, 24.8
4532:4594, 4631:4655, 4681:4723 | 0.3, 25.2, 20.7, 22.6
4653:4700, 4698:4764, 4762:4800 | -3.0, 20.5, 20.3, 20.4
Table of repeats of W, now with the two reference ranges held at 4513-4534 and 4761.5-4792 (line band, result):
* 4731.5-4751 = -0.4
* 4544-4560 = -1.5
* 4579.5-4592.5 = 0.2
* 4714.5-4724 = 0.7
